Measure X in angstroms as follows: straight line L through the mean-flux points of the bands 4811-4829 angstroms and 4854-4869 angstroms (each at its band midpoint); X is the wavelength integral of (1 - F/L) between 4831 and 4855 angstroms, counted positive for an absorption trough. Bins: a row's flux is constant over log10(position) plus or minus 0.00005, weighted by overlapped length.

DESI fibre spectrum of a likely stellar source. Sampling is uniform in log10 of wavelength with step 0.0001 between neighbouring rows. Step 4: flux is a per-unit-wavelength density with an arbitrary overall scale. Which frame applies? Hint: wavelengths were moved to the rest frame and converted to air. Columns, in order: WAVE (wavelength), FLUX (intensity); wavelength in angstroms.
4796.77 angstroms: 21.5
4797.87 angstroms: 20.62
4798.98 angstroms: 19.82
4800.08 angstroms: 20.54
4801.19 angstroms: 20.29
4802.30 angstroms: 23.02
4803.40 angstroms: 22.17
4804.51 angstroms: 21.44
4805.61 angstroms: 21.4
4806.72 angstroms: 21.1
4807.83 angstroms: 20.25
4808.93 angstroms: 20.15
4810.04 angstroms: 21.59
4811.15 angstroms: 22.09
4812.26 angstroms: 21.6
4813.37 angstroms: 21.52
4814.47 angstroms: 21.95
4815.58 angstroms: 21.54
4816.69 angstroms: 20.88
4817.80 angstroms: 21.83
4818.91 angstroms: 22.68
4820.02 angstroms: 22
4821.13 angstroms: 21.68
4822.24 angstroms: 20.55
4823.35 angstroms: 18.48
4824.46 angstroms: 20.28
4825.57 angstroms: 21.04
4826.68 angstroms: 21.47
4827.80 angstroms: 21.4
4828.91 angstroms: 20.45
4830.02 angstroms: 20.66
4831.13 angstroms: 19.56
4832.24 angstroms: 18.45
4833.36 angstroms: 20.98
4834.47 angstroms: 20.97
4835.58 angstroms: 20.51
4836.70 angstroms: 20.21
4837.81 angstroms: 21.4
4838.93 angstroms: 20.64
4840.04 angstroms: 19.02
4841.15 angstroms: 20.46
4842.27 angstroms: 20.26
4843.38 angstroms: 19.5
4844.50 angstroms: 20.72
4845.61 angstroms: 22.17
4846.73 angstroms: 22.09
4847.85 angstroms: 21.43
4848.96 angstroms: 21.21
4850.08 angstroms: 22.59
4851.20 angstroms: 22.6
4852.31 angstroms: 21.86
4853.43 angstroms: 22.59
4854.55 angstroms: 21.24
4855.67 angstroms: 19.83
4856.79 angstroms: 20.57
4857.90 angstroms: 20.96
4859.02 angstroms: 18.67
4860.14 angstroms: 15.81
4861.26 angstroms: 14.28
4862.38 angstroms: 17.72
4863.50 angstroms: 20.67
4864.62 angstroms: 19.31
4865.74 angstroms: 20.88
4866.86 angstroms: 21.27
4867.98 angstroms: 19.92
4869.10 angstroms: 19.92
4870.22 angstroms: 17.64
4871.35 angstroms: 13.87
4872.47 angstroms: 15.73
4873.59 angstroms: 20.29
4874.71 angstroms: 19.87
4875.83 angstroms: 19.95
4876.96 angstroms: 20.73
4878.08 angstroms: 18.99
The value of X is -0.9 angstroms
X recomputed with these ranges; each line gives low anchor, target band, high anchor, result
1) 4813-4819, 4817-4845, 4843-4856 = 1.30 angstroms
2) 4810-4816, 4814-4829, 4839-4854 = 0.30 angstroms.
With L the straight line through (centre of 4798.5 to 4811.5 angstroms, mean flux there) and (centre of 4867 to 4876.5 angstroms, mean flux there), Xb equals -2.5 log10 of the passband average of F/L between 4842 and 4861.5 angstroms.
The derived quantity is -0.07 mag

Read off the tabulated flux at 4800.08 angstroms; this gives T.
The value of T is 20.54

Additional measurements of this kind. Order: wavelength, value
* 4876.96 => 20.73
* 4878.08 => 18.99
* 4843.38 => 19.5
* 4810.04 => 21.59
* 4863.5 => 20.67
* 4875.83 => 19.95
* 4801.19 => 20.29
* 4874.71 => 19.87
